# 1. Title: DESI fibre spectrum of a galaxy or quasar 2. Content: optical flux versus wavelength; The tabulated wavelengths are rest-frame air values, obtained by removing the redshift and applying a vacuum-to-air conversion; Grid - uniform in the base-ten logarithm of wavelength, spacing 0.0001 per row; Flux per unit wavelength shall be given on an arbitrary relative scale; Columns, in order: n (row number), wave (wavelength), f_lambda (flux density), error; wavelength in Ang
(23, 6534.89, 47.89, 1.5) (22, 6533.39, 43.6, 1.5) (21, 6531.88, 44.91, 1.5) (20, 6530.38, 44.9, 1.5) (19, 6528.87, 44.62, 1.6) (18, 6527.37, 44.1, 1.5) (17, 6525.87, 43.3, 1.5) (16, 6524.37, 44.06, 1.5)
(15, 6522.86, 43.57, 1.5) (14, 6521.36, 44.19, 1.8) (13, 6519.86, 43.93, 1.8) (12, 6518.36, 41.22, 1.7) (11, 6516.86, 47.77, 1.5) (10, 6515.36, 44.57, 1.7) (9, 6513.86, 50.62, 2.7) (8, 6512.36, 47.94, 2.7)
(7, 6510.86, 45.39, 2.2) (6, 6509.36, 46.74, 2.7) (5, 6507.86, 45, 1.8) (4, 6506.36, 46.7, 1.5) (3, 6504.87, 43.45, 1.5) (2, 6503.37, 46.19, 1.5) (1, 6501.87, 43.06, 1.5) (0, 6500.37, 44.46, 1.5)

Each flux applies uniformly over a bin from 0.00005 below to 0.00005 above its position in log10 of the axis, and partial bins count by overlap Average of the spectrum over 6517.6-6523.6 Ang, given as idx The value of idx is 43.3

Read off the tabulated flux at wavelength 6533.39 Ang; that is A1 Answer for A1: 43.6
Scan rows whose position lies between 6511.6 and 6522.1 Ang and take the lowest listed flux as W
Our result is 41.22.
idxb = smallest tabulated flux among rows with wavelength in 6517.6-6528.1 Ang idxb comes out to 41.22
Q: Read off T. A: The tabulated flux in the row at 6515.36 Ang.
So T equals 44.57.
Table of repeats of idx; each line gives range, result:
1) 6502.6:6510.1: 45.6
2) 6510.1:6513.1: 46.6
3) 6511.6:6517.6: 47.7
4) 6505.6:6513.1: 46.4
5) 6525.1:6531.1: 44.2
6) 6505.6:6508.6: 45.9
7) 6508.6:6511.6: 46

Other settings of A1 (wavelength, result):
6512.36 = 47.94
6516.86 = 47.77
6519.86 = 43.93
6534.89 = 47.89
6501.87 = 43.06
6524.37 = 44.06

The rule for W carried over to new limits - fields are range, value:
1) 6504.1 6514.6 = 43.45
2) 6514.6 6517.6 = 44.57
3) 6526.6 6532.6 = 44.1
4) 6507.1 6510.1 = 45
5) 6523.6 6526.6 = 43.3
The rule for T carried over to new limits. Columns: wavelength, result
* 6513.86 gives 50.62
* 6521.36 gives 44.19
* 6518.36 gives 41.22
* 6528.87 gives 44.62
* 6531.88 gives 44.91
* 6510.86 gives 45.39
